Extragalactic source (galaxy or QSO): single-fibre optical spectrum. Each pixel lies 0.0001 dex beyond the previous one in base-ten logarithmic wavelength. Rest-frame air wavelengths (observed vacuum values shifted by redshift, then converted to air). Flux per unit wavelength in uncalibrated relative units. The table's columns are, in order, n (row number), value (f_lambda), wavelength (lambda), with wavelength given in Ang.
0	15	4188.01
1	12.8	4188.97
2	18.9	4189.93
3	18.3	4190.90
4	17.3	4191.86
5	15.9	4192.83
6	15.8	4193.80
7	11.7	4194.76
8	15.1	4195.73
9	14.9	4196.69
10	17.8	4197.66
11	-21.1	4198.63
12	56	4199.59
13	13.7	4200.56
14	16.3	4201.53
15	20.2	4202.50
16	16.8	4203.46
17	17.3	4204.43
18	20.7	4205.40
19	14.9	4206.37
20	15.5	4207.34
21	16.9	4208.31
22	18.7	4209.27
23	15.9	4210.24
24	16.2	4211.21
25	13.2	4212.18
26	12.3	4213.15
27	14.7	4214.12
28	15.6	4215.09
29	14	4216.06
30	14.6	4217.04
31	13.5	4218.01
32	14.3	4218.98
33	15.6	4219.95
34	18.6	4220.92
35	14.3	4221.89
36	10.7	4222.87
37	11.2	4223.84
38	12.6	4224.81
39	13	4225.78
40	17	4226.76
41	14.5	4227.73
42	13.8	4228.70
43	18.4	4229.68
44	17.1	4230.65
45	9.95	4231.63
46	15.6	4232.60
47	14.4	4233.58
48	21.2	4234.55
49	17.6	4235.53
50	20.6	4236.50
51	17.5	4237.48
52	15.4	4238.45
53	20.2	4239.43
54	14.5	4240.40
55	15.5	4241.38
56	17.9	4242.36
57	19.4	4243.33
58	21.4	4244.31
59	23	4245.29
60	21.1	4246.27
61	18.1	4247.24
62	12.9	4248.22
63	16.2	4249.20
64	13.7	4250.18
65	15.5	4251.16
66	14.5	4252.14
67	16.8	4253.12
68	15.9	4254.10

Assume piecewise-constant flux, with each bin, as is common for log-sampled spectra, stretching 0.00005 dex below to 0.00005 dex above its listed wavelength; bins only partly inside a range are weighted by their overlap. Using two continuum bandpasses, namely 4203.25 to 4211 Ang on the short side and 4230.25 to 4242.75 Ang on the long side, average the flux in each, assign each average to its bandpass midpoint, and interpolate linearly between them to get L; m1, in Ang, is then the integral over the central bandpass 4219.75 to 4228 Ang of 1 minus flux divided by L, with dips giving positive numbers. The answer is 1.35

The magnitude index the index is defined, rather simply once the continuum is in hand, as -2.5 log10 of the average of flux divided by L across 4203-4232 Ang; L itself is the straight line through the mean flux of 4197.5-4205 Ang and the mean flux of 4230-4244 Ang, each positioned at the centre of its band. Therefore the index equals 0.14 mag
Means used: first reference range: 17.1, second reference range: 17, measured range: 15.1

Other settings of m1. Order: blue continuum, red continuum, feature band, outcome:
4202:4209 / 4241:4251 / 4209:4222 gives 1.9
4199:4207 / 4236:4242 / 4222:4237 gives 2.6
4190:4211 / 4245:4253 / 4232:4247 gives -1.4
